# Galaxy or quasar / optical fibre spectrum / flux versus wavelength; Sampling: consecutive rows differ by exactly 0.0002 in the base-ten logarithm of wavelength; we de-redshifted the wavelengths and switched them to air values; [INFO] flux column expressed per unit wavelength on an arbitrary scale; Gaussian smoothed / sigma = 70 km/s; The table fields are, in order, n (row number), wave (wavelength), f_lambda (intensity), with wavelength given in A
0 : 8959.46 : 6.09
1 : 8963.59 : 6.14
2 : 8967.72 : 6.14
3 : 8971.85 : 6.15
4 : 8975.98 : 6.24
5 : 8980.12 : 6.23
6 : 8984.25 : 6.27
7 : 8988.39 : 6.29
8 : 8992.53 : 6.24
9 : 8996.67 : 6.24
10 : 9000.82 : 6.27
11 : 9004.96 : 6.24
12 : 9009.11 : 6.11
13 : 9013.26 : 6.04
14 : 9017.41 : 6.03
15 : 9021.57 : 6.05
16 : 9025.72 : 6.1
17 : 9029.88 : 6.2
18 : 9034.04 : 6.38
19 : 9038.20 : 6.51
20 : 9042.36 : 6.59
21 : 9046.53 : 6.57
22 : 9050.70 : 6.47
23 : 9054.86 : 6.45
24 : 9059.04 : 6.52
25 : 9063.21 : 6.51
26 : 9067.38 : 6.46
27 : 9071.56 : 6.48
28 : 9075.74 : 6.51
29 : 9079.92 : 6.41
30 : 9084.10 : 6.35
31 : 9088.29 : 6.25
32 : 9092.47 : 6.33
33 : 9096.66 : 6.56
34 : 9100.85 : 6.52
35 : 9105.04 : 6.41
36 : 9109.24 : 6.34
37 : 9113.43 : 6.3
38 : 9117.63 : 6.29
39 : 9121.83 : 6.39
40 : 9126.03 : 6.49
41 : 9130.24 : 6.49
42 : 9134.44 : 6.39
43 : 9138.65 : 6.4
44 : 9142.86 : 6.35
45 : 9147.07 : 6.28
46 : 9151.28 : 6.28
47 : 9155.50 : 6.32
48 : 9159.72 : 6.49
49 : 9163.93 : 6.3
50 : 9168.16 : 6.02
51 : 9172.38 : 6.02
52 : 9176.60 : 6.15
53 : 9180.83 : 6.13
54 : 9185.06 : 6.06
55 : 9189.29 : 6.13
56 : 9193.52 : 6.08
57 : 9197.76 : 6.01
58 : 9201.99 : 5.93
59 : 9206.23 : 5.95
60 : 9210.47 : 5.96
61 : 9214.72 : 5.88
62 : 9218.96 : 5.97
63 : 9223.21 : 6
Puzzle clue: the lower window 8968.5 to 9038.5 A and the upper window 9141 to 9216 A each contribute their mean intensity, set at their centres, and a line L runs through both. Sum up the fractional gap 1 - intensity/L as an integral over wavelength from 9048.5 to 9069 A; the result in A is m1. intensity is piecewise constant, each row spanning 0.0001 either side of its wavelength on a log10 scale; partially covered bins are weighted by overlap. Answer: -1.0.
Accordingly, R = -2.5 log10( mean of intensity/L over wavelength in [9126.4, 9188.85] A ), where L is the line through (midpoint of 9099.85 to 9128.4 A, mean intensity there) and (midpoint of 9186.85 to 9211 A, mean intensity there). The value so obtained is -0.01 mag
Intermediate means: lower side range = 6.39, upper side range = 6.01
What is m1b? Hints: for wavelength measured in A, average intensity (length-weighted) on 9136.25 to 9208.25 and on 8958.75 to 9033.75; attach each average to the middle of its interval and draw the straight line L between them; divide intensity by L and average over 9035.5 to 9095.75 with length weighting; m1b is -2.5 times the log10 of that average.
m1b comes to -0.05 mag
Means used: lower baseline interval 6.18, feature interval 6.46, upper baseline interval 6.17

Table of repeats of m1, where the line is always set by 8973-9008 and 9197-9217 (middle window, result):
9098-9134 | -2.0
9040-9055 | -0.9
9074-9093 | -0.8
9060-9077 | -1.0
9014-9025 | 0.3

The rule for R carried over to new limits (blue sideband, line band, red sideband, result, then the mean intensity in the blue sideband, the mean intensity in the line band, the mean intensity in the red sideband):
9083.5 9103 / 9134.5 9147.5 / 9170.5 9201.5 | -0.02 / 6.41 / 6.36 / 6.08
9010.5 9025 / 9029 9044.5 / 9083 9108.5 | -0.05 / 6.05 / 6.44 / 6.4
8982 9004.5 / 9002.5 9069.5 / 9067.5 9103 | 0.00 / 6.26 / 6.33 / 6.43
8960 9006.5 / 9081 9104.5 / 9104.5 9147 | -0.01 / 6.22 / 6.4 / 6.38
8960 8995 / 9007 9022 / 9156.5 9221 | 0.02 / 6.21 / 6.06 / 6.08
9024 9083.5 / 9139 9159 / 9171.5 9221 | -0.03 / 6.44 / 6.33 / 6.02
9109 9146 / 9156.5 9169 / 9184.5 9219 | -0.02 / 6.38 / 6.3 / 6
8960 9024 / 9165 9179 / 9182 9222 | -0.01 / 6.18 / 6.08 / 6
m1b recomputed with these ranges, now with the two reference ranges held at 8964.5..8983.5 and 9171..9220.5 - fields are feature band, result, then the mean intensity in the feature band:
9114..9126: -0.05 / 6.36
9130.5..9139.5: -0.06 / 6.42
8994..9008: -0.01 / 6.24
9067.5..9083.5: -0.06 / 6.45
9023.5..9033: 0.00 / 6.18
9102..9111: -0.05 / 6.39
